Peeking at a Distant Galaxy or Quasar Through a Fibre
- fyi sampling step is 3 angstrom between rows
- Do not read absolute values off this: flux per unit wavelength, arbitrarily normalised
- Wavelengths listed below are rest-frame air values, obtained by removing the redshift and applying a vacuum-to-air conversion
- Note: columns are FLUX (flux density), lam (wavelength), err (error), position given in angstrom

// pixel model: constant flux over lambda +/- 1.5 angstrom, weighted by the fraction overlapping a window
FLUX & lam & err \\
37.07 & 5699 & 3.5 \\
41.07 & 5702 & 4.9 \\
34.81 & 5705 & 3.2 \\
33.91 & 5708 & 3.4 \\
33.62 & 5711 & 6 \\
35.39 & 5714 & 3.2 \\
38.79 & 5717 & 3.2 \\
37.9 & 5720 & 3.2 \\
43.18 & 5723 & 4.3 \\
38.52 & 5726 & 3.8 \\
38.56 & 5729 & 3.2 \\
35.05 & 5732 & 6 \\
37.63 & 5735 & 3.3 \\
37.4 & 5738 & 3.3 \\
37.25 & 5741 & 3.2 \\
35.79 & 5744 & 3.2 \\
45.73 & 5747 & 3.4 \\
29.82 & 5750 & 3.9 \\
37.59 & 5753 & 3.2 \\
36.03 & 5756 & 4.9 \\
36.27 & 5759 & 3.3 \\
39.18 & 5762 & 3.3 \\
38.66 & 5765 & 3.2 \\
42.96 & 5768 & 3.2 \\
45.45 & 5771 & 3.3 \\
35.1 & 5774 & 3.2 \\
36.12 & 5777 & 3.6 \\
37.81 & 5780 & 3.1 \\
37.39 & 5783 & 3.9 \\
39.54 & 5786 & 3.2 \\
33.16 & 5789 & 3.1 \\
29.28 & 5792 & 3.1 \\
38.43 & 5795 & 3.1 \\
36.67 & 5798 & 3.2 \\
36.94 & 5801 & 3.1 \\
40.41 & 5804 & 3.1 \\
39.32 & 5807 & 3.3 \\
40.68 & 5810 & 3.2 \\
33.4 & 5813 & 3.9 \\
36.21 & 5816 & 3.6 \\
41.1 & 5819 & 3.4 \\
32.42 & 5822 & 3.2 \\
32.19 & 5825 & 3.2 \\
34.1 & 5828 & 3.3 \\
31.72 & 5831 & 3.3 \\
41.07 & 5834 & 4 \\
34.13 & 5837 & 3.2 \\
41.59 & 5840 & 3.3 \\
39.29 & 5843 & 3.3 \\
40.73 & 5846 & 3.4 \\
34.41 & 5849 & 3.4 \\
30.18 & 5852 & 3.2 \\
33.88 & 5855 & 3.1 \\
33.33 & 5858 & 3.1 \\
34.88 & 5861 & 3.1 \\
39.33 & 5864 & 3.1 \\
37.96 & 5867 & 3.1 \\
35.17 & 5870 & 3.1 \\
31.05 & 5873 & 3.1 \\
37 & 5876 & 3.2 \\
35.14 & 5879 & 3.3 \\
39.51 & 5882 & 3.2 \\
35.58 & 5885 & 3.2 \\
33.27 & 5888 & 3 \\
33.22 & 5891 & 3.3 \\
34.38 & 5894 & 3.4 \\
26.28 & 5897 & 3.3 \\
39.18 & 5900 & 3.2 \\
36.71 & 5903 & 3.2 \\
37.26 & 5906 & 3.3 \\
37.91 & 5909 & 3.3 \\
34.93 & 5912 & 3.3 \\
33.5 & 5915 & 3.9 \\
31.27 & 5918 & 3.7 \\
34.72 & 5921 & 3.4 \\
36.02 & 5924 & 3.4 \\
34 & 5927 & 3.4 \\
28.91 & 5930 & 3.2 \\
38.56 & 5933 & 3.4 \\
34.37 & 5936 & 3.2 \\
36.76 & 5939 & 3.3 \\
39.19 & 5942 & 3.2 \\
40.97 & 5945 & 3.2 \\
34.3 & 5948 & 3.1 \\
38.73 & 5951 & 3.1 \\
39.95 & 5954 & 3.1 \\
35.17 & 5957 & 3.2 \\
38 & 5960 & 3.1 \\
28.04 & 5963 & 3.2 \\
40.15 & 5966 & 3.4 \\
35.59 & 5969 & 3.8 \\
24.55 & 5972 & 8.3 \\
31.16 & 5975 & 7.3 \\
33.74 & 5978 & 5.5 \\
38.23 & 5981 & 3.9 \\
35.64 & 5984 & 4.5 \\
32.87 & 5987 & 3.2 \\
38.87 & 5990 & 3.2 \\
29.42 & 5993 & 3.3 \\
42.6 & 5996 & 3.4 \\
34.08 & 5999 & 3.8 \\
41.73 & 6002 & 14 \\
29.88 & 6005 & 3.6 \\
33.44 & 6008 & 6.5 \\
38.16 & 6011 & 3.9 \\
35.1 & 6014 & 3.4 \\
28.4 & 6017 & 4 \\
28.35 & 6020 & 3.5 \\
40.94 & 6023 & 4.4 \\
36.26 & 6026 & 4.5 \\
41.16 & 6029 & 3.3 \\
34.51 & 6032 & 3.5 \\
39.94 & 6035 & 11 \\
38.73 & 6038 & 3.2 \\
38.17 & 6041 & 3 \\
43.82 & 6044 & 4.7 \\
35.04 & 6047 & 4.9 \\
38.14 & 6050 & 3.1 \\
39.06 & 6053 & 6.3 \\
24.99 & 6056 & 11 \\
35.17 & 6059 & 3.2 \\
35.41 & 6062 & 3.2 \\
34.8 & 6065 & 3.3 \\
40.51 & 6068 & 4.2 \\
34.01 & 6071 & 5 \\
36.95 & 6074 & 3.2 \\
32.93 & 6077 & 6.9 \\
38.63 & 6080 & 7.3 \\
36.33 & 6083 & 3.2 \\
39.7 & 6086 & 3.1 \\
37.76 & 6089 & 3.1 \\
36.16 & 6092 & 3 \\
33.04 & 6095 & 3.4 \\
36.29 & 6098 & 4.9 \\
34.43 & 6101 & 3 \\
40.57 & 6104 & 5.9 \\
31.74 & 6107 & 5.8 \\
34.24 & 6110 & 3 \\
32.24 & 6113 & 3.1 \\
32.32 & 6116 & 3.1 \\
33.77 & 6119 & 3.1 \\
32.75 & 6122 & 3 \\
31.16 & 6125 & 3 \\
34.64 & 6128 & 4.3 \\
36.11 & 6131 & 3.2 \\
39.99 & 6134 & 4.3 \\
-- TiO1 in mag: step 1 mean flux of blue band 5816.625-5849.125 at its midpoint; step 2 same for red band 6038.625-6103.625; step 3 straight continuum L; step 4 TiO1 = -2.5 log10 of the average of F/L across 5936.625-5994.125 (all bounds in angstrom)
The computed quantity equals 0.03 mag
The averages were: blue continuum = 36.7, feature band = 35.4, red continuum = 36.4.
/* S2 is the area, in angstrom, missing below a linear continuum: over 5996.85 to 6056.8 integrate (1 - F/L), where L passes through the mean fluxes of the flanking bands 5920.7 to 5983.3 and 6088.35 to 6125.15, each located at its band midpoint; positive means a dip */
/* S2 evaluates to -2.3 angstrom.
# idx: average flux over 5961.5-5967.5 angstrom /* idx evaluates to 34.1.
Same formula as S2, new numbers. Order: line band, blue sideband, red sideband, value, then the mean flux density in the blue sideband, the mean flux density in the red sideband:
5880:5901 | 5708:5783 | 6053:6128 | 1.3 angstrom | 37.8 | 34.9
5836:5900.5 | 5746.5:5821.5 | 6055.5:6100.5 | 2.9 angstrom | 37.6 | 35.7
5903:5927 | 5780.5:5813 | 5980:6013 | 0.8 angstrom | 37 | 35.9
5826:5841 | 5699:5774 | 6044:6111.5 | 0.4 angstrom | 37.9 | 35.9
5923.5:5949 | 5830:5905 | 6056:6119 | -0.3 angstrom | 35.6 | 35.4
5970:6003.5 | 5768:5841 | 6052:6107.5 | 1.2 angstrom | 36.9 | 35.8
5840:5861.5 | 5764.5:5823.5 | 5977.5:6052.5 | 0.9 angstrom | 37.5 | 36.4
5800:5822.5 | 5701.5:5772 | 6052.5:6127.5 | -0.3 angstrom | 37.8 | 34.9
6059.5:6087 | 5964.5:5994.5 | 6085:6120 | -1.3 angstrom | 34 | 35.1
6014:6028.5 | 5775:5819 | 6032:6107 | 1.0 angstrom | 36.9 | 36.5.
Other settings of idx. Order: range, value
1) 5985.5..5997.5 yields 35.9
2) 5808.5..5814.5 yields 37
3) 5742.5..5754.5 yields 37.2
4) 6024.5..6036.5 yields 38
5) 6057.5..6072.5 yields 36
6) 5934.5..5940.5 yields 35.6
